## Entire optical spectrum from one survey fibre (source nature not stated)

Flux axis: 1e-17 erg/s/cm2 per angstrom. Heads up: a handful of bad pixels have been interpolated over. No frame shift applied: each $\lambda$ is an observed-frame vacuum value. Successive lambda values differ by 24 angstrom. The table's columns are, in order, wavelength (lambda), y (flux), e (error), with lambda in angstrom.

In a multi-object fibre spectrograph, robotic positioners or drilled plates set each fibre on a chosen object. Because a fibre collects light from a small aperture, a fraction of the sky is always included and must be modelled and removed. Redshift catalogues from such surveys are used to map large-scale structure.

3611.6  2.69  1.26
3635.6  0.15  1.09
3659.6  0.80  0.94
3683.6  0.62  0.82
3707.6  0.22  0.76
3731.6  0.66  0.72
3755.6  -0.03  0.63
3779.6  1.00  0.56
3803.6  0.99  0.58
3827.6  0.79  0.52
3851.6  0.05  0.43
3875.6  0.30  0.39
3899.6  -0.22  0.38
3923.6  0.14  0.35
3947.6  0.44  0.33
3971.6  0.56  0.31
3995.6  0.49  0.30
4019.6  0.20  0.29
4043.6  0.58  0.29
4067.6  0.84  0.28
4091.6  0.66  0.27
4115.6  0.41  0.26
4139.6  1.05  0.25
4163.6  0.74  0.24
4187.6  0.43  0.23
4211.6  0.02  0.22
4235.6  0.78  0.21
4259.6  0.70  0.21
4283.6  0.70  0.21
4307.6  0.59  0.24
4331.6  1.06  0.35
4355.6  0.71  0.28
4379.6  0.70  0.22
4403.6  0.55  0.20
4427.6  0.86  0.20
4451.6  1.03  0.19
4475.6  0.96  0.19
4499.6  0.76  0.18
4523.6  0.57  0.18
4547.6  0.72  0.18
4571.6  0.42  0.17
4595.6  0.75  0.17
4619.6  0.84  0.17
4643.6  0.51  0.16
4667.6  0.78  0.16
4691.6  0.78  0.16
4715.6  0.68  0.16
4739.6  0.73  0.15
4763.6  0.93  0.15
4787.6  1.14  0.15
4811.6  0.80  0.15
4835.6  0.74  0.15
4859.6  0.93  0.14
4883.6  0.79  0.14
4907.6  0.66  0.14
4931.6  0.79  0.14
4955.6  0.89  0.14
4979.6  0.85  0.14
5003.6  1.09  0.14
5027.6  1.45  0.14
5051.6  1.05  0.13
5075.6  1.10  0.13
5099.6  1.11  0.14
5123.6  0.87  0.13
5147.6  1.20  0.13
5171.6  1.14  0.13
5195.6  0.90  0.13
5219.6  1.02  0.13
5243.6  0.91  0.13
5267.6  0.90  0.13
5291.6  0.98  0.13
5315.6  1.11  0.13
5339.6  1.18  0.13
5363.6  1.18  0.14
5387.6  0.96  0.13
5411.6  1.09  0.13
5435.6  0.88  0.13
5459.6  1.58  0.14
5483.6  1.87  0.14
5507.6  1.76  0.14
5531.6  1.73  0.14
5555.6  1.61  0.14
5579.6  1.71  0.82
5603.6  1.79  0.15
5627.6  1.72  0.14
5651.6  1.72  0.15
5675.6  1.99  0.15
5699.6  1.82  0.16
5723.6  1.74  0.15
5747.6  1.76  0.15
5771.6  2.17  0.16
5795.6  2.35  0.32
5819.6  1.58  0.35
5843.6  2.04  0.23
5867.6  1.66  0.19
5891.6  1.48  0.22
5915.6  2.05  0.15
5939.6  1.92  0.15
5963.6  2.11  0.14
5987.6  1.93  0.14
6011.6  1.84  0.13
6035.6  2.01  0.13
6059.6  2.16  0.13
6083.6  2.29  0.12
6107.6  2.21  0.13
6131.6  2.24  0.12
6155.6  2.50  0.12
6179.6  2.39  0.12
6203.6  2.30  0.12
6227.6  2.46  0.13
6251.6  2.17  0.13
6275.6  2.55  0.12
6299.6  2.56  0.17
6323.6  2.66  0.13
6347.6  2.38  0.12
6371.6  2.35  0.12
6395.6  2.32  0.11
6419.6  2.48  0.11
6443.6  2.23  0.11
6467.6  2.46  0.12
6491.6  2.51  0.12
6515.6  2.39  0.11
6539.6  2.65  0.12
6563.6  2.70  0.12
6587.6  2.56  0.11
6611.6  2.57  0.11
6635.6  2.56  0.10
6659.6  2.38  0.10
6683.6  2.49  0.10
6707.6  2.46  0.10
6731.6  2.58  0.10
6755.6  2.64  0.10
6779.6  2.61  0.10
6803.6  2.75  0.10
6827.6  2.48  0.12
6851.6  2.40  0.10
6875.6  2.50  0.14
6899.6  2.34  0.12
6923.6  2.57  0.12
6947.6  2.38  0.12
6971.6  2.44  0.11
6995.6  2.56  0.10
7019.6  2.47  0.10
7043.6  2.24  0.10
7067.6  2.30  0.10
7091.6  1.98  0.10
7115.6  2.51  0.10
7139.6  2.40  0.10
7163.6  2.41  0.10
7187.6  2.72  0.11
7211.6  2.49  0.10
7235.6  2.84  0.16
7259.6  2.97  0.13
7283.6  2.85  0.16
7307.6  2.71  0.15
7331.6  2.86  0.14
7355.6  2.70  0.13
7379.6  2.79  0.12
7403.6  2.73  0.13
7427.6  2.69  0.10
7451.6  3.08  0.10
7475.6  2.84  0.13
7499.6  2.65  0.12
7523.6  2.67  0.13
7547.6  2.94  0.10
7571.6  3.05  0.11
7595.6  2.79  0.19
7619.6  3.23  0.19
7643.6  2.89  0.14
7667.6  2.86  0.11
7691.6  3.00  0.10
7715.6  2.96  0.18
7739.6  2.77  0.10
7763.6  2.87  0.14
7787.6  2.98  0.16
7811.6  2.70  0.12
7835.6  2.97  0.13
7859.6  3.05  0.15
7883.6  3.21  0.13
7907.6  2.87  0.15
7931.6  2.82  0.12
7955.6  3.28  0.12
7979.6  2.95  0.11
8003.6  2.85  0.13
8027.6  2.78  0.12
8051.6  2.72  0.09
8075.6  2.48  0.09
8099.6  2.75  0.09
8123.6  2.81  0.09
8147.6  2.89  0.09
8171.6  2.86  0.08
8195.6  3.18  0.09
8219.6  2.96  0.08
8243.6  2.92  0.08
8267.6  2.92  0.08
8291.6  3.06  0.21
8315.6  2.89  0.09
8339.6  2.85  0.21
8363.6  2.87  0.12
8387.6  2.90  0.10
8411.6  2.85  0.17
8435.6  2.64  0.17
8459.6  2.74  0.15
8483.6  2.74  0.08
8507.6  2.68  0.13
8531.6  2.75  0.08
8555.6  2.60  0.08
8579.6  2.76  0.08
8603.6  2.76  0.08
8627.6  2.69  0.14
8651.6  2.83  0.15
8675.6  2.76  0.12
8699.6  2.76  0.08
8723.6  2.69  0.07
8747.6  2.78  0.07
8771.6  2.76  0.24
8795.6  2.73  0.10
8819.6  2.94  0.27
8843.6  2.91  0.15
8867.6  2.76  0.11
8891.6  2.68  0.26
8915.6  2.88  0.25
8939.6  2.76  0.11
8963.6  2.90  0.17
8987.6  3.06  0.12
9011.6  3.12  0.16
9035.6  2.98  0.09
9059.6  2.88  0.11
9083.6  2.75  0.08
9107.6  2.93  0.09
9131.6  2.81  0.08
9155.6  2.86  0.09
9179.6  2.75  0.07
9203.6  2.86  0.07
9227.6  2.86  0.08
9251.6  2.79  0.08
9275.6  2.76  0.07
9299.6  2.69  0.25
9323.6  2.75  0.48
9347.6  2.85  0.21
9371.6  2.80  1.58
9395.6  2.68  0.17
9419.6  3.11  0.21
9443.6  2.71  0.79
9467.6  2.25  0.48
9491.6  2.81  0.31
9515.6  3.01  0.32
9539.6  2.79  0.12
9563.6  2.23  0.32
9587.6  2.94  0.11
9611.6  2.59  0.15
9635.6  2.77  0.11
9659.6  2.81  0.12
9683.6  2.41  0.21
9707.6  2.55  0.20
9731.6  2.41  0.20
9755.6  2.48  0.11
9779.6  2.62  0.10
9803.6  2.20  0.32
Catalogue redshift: 0.369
